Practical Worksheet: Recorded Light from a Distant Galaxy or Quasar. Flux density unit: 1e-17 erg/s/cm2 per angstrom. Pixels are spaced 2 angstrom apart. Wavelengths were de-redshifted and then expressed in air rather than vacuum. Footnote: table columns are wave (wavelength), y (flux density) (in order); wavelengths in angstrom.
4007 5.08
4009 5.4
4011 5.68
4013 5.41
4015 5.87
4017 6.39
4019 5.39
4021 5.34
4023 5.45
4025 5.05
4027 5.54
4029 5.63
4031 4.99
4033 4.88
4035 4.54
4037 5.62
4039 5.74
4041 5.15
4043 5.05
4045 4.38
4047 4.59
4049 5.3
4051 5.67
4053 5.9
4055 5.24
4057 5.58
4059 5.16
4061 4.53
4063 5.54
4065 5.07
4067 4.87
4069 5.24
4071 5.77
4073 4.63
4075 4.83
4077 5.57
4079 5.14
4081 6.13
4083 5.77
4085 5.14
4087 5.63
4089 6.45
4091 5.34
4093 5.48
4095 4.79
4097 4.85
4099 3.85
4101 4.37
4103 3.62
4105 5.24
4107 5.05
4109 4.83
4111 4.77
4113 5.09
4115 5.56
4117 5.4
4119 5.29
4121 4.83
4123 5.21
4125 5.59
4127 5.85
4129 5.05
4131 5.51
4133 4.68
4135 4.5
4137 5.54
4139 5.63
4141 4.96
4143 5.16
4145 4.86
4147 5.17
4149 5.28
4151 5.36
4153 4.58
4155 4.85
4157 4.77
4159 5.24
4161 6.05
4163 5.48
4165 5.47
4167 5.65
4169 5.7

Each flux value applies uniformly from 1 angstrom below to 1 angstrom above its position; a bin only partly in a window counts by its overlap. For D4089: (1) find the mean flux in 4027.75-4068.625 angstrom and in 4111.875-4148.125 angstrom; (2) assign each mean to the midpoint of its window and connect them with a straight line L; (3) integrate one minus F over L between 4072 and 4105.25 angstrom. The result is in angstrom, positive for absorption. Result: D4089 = 0.6 angstrom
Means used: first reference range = 5.17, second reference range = 5.21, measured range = 5.1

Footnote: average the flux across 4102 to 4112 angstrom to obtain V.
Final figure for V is 4.7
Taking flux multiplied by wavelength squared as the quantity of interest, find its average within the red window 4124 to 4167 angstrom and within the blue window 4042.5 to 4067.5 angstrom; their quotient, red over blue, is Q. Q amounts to 1.06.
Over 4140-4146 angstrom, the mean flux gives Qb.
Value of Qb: 4.99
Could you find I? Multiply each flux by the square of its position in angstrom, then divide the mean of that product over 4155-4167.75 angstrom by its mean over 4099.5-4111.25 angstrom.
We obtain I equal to 1.20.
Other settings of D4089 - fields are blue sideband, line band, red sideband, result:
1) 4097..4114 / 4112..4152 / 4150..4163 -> -2.7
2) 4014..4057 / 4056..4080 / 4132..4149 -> 0.4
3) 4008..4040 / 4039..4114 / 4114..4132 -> 3.7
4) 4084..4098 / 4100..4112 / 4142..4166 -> 1.6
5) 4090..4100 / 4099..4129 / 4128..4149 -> -0.2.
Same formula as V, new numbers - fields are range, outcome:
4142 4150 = 5.12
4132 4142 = 5.06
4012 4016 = 5.64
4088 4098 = 5.38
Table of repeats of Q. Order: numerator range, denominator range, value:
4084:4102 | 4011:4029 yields 0.95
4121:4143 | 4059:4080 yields 1.05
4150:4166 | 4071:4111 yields 1.06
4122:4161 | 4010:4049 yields 1.03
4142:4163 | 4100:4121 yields 1.07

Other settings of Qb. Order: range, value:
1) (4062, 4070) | 5.18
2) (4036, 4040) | 5.68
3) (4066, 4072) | 5.29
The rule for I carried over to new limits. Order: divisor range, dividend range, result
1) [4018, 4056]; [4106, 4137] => 1.03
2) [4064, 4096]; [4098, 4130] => 0.94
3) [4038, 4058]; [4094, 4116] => 0.92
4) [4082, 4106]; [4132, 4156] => 1.03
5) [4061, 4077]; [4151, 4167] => 1.07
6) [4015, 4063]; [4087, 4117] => 0.97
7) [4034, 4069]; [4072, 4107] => 1.01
